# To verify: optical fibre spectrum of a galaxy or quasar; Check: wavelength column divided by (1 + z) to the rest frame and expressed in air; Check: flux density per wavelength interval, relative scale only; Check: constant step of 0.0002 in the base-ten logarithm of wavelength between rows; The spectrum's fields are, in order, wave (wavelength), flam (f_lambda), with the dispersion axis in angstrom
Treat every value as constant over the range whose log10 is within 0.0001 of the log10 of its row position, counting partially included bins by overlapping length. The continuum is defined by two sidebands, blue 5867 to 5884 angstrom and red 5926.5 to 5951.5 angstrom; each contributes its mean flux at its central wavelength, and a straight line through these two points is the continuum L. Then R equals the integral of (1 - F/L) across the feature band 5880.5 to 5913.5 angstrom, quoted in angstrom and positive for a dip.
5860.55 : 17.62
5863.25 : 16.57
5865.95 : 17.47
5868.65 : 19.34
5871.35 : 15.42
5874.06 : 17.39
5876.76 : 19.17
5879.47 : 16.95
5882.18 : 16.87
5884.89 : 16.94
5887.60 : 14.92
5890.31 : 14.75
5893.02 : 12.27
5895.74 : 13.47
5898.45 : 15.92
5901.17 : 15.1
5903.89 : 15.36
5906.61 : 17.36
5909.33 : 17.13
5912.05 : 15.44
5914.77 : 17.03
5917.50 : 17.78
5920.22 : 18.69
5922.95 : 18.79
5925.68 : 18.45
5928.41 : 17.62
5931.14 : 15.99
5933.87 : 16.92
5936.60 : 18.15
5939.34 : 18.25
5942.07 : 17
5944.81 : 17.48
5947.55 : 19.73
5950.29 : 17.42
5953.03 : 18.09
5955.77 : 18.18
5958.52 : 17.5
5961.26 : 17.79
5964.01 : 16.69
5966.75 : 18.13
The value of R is 3.9 angstrom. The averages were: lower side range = 17.5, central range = 15.5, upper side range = 17.6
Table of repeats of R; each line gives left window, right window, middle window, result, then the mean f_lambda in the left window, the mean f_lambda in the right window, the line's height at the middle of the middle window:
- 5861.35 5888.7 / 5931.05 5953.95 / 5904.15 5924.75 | 0.15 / 17.1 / 17.8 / 17.5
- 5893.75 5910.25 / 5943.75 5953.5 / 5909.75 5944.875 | -1.07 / 15.6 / 18.2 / 17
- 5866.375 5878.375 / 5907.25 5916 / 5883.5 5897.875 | 2.24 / 17.8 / 16.6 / 17.2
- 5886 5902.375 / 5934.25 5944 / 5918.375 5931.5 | -1.10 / 14.4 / 17.7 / 16.7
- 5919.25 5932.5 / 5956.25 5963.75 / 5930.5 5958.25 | -0.09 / 17.9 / 17.6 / 17.7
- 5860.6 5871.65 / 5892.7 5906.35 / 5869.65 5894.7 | 0.18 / 17.4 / 14.8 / 16.2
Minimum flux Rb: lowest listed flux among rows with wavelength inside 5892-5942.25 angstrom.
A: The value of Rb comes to 12.27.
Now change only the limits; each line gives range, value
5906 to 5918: 15.44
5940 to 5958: 17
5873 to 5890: 14.92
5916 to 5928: 17.78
